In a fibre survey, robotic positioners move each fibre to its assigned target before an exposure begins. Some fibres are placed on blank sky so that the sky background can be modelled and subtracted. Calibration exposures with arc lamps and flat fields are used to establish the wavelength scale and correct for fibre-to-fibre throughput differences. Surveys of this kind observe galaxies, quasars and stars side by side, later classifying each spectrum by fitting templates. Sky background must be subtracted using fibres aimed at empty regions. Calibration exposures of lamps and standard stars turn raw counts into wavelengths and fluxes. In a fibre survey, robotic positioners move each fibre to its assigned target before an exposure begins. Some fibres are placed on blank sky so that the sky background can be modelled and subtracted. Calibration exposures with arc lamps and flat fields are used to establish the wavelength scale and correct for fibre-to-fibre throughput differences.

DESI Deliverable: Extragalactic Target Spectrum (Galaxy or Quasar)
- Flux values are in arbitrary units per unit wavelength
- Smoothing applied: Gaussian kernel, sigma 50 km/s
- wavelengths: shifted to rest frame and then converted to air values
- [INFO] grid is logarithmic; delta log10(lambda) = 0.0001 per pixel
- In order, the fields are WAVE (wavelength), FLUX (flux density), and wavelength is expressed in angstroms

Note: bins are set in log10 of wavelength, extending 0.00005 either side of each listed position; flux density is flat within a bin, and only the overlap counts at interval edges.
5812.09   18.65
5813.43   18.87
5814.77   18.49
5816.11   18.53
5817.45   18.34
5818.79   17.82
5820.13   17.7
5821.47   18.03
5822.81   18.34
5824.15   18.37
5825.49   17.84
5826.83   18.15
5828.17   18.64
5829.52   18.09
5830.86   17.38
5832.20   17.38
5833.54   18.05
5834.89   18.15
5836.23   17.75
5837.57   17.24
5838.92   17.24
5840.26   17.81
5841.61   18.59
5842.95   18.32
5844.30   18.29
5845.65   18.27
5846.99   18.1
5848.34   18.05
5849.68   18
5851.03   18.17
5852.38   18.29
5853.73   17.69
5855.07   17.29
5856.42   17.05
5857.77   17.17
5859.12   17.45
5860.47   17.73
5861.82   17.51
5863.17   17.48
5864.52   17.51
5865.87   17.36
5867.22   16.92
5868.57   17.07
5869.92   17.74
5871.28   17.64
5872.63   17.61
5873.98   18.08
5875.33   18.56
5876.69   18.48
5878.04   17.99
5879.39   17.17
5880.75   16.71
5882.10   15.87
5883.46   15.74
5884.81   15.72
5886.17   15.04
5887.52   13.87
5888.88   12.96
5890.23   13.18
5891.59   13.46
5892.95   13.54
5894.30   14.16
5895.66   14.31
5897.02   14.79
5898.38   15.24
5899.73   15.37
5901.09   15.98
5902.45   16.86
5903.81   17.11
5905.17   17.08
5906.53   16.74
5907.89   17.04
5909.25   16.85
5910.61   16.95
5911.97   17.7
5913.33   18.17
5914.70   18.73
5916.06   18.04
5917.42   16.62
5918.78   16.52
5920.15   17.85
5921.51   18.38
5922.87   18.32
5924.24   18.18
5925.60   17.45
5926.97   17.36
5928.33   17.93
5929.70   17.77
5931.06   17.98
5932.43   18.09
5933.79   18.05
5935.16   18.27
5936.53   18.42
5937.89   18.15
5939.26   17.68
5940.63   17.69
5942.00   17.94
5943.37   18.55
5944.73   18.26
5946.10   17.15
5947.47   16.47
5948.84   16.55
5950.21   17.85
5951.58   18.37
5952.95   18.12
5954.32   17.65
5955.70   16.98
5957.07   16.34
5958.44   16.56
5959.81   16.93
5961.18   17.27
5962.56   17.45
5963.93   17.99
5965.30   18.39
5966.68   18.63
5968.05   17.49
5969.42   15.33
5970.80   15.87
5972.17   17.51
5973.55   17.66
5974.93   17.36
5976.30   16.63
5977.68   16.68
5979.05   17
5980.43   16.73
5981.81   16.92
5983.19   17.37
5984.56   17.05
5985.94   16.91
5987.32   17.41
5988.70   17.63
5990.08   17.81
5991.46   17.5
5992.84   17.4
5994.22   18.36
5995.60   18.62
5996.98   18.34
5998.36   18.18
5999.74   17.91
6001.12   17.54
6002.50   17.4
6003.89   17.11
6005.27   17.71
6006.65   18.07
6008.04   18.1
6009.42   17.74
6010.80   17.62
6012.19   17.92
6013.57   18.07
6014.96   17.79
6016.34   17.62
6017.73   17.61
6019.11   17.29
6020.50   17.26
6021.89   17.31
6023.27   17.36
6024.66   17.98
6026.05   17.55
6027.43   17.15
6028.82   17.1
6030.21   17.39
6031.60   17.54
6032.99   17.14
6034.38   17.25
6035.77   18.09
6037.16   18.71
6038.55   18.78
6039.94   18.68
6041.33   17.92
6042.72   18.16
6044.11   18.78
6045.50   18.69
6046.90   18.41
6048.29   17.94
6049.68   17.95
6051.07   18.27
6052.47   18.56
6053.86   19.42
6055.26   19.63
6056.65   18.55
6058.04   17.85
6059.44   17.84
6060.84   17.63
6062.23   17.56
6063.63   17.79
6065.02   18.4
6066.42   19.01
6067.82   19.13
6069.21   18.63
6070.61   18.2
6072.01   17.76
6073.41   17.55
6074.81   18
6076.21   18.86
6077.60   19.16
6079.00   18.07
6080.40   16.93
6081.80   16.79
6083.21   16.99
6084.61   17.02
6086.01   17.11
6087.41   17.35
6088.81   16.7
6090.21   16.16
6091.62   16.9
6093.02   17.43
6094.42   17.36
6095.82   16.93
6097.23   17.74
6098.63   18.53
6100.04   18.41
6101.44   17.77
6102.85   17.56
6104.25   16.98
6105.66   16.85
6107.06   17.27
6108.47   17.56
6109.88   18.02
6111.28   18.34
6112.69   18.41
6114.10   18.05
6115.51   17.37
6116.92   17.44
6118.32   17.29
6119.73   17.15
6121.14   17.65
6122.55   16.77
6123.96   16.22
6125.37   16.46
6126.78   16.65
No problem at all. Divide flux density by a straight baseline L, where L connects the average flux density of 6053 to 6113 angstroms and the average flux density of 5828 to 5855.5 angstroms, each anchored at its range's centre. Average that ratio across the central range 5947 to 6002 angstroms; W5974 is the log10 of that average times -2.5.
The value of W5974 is 0.03 mag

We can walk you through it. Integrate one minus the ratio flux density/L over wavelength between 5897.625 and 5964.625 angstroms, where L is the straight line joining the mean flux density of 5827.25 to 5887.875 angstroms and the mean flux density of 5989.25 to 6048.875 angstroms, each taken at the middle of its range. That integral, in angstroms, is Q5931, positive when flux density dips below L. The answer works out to 0.77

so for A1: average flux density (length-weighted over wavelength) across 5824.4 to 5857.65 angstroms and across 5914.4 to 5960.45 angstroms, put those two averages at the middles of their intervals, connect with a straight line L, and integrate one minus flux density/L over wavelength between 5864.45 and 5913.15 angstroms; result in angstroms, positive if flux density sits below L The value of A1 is 4.3 angstroms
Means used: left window 17.9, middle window 16.2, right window 17.7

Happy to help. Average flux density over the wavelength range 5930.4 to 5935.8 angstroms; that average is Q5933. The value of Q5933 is 18.1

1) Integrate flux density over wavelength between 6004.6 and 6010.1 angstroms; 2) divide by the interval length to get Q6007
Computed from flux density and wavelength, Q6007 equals 17.9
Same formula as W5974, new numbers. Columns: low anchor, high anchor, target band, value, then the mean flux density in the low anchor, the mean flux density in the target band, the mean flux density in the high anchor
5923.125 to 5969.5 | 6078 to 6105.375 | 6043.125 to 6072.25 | -0.06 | 17.7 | 18.4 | 17.3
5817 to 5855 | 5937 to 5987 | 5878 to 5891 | 0.16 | 18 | 15.3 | 17.3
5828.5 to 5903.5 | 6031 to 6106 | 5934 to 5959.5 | -0.02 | 16.9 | 17.6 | 17.9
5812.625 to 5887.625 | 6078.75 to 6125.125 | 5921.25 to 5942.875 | -0.03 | 17.6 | 18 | 17.4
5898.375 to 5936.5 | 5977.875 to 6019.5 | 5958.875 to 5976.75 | 0.02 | 17.4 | 17.3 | 17.6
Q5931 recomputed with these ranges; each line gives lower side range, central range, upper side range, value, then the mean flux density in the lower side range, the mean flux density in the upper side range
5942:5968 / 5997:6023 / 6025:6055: 0.3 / 17.5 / 18.1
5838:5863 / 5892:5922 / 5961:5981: 1.7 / 17.8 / 17.2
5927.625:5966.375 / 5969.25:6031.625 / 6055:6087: 1.2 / 17.7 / 18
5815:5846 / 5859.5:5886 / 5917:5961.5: 0.9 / 18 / 17.6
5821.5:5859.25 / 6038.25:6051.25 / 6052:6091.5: -0.3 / 17.9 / 17.9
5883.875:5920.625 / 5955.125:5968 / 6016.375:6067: -0.5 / 15.9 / 18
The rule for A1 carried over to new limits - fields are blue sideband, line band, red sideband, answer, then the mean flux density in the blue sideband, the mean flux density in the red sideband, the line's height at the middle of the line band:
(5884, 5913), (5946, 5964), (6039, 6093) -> -1.01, 15.5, 18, 16.3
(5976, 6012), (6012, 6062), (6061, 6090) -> -0.80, 17.5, 17.8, 17.7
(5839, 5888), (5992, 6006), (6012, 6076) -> 0.02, 17.4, 18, 17.9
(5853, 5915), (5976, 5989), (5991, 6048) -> 0.33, 16.5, 17.8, 17.5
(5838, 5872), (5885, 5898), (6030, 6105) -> 2.72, 17.7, 17.9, 17.7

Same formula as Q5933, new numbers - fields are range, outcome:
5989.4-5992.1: 17.7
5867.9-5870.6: 17.4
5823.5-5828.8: 18.3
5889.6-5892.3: 13.3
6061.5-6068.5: 18.4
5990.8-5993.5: 17.4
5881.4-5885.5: 15.8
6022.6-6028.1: 17.5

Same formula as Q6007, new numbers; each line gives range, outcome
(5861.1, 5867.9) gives 17.4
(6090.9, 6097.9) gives 17.3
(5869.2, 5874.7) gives 17.8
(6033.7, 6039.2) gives 18.2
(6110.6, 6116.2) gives 18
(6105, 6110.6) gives 17.5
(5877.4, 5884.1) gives 16.7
